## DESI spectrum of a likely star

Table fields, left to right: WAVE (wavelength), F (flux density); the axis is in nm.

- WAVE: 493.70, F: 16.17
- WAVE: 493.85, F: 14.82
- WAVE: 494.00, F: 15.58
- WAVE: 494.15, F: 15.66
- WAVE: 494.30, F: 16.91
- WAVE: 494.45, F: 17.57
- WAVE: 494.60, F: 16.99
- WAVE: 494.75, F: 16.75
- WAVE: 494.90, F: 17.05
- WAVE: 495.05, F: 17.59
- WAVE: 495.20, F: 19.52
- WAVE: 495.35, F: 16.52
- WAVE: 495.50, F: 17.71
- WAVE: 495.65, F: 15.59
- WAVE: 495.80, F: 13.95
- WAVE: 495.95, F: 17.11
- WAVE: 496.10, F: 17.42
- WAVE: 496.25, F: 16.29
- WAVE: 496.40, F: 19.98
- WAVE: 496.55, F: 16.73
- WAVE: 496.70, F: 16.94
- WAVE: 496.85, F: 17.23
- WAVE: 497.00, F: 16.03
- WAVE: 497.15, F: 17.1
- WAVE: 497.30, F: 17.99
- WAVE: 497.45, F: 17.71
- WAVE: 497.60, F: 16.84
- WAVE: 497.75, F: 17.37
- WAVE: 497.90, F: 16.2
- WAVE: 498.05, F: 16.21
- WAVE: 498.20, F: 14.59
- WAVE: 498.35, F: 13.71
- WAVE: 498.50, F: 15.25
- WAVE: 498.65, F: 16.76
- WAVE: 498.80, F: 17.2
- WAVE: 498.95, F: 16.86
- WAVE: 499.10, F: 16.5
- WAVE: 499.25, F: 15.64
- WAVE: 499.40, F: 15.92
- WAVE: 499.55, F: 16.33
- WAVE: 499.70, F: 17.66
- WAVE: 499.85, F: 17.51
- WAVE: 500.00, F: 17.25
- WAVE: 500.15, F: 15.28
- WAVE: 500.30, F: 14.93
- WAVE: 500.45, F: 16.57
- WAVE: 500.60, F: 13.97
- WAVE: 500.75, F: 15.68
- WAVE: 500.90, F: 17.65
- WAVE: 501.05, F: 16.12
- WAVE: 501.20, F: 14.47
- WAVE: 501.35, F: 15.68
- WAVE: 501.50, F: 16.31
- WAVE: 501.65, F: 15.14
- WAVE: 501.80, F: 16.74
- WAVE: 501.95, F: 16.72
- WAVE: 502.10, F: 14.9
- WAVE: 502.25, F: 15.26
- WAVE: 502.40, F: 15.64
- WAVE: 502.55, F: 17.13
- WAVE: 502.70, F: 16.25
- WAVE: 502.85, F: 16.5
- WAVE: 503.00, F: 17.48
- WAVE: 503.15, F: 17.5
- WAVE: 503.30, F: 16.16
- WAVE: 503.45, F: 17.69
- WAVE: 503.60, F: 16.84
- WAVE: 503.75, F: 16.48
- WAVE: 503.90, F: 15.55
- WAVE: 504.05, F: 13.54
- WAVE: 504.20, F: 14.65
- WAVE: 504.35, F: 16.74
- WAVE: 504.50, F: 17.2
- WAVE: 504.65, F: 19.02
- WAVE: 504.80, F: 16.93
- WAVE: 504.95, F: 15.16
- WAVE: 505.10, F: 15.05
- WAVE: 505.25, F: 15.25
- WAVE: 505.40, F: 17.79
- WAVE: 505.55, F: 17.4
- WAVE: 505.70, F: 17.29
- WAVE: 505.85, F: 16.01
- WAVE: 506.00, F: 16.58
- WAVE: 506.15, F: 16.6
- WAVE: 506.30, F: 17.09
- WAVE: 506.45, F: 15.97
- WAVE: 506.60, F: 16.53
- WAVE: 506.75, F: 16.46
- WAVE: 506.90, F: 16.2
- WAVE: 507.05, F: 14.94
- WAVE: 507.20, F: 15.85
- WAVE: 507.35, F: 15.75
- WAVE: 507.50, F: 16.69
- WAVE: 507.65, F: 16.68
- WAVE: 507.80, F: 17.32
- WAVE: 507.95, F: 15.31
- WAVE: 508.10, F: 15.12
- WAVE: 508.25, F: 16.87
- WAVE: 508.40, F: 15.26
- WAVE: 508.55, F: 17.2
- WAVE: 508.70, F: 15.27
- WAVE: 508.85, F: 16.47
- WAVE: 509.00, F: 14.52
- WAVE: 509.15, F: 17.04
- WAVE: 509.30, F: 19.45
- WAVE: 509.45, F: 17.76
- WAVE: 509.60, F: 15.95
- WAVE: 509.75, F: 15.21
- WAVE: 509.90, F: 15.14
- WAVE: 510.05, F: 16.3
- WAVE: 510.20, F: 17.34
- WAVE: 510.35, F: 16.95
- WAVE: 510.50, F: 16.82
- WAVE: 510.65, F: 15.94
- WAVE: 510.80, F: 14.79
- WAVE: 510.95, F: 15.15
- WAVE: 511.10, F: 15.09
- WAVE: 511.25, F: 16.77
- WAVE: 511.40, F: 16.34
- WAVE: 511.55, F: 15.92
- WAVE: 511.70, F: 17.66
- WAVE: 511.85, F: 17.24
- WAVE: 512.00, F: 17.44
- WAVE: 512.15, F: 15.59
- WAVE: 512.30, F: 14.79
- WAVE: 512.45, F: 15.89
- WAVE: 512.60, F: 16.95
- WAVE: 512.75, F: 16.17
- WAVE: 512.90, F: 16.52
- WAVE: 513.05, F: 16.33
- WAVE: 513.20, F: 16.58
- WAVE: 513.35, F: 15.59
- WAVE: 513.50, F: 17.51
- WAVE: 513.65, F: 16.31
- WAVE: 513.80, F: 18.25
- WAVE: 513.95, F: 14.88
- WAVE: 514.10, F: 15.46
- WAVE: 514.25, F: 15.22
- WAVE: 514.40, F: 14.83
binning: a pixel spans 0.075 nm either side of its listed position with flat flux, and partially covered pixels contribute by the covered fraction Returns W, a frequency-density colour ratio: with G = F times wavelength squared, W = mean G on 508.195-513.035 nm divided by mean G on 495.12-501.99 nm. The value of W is 1.0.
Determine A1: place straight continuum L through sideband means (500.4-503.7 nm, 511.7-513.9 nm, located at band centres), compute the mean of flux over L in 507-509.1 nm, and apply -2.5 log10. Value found 0.03 mag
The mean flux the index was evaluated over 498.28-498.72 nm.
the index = 15.2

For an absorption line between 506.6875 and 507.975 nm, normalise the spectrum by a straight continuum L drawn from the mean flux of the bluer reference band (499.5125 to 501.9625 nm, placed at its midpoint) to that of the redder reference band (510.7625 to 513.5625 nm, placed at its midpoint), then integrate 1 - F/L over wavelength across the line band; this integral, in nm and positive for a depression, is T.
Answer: 0.002 nm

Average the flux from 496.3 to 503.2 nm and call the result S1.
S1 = 16.4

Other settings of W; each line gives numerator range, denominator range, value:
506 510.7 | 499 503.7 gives 1.03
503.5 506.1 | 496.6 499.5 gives 1.02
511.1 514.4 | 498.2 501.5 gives 1.07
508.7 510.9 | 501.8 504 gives 1.02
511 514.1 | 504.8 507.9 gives 1.03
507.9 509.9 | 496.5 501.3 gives 1.04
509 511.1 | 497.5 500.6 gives 1.05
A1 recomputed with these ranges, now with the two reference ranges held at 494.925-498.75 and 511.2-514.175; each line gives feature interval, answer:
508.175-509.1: 0.04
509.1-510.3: -0.02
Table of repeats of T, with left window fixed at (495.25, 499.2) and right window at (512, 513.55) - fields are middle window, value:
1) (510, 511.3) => 0.014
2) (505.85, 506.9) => -0.005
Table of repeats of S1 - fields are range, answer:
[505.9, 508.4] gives 16.2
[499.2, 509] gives 16.2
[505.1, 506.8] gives 16.6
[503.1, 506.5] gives 16.5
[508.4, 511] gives 16.3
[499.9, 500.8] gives 15.7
